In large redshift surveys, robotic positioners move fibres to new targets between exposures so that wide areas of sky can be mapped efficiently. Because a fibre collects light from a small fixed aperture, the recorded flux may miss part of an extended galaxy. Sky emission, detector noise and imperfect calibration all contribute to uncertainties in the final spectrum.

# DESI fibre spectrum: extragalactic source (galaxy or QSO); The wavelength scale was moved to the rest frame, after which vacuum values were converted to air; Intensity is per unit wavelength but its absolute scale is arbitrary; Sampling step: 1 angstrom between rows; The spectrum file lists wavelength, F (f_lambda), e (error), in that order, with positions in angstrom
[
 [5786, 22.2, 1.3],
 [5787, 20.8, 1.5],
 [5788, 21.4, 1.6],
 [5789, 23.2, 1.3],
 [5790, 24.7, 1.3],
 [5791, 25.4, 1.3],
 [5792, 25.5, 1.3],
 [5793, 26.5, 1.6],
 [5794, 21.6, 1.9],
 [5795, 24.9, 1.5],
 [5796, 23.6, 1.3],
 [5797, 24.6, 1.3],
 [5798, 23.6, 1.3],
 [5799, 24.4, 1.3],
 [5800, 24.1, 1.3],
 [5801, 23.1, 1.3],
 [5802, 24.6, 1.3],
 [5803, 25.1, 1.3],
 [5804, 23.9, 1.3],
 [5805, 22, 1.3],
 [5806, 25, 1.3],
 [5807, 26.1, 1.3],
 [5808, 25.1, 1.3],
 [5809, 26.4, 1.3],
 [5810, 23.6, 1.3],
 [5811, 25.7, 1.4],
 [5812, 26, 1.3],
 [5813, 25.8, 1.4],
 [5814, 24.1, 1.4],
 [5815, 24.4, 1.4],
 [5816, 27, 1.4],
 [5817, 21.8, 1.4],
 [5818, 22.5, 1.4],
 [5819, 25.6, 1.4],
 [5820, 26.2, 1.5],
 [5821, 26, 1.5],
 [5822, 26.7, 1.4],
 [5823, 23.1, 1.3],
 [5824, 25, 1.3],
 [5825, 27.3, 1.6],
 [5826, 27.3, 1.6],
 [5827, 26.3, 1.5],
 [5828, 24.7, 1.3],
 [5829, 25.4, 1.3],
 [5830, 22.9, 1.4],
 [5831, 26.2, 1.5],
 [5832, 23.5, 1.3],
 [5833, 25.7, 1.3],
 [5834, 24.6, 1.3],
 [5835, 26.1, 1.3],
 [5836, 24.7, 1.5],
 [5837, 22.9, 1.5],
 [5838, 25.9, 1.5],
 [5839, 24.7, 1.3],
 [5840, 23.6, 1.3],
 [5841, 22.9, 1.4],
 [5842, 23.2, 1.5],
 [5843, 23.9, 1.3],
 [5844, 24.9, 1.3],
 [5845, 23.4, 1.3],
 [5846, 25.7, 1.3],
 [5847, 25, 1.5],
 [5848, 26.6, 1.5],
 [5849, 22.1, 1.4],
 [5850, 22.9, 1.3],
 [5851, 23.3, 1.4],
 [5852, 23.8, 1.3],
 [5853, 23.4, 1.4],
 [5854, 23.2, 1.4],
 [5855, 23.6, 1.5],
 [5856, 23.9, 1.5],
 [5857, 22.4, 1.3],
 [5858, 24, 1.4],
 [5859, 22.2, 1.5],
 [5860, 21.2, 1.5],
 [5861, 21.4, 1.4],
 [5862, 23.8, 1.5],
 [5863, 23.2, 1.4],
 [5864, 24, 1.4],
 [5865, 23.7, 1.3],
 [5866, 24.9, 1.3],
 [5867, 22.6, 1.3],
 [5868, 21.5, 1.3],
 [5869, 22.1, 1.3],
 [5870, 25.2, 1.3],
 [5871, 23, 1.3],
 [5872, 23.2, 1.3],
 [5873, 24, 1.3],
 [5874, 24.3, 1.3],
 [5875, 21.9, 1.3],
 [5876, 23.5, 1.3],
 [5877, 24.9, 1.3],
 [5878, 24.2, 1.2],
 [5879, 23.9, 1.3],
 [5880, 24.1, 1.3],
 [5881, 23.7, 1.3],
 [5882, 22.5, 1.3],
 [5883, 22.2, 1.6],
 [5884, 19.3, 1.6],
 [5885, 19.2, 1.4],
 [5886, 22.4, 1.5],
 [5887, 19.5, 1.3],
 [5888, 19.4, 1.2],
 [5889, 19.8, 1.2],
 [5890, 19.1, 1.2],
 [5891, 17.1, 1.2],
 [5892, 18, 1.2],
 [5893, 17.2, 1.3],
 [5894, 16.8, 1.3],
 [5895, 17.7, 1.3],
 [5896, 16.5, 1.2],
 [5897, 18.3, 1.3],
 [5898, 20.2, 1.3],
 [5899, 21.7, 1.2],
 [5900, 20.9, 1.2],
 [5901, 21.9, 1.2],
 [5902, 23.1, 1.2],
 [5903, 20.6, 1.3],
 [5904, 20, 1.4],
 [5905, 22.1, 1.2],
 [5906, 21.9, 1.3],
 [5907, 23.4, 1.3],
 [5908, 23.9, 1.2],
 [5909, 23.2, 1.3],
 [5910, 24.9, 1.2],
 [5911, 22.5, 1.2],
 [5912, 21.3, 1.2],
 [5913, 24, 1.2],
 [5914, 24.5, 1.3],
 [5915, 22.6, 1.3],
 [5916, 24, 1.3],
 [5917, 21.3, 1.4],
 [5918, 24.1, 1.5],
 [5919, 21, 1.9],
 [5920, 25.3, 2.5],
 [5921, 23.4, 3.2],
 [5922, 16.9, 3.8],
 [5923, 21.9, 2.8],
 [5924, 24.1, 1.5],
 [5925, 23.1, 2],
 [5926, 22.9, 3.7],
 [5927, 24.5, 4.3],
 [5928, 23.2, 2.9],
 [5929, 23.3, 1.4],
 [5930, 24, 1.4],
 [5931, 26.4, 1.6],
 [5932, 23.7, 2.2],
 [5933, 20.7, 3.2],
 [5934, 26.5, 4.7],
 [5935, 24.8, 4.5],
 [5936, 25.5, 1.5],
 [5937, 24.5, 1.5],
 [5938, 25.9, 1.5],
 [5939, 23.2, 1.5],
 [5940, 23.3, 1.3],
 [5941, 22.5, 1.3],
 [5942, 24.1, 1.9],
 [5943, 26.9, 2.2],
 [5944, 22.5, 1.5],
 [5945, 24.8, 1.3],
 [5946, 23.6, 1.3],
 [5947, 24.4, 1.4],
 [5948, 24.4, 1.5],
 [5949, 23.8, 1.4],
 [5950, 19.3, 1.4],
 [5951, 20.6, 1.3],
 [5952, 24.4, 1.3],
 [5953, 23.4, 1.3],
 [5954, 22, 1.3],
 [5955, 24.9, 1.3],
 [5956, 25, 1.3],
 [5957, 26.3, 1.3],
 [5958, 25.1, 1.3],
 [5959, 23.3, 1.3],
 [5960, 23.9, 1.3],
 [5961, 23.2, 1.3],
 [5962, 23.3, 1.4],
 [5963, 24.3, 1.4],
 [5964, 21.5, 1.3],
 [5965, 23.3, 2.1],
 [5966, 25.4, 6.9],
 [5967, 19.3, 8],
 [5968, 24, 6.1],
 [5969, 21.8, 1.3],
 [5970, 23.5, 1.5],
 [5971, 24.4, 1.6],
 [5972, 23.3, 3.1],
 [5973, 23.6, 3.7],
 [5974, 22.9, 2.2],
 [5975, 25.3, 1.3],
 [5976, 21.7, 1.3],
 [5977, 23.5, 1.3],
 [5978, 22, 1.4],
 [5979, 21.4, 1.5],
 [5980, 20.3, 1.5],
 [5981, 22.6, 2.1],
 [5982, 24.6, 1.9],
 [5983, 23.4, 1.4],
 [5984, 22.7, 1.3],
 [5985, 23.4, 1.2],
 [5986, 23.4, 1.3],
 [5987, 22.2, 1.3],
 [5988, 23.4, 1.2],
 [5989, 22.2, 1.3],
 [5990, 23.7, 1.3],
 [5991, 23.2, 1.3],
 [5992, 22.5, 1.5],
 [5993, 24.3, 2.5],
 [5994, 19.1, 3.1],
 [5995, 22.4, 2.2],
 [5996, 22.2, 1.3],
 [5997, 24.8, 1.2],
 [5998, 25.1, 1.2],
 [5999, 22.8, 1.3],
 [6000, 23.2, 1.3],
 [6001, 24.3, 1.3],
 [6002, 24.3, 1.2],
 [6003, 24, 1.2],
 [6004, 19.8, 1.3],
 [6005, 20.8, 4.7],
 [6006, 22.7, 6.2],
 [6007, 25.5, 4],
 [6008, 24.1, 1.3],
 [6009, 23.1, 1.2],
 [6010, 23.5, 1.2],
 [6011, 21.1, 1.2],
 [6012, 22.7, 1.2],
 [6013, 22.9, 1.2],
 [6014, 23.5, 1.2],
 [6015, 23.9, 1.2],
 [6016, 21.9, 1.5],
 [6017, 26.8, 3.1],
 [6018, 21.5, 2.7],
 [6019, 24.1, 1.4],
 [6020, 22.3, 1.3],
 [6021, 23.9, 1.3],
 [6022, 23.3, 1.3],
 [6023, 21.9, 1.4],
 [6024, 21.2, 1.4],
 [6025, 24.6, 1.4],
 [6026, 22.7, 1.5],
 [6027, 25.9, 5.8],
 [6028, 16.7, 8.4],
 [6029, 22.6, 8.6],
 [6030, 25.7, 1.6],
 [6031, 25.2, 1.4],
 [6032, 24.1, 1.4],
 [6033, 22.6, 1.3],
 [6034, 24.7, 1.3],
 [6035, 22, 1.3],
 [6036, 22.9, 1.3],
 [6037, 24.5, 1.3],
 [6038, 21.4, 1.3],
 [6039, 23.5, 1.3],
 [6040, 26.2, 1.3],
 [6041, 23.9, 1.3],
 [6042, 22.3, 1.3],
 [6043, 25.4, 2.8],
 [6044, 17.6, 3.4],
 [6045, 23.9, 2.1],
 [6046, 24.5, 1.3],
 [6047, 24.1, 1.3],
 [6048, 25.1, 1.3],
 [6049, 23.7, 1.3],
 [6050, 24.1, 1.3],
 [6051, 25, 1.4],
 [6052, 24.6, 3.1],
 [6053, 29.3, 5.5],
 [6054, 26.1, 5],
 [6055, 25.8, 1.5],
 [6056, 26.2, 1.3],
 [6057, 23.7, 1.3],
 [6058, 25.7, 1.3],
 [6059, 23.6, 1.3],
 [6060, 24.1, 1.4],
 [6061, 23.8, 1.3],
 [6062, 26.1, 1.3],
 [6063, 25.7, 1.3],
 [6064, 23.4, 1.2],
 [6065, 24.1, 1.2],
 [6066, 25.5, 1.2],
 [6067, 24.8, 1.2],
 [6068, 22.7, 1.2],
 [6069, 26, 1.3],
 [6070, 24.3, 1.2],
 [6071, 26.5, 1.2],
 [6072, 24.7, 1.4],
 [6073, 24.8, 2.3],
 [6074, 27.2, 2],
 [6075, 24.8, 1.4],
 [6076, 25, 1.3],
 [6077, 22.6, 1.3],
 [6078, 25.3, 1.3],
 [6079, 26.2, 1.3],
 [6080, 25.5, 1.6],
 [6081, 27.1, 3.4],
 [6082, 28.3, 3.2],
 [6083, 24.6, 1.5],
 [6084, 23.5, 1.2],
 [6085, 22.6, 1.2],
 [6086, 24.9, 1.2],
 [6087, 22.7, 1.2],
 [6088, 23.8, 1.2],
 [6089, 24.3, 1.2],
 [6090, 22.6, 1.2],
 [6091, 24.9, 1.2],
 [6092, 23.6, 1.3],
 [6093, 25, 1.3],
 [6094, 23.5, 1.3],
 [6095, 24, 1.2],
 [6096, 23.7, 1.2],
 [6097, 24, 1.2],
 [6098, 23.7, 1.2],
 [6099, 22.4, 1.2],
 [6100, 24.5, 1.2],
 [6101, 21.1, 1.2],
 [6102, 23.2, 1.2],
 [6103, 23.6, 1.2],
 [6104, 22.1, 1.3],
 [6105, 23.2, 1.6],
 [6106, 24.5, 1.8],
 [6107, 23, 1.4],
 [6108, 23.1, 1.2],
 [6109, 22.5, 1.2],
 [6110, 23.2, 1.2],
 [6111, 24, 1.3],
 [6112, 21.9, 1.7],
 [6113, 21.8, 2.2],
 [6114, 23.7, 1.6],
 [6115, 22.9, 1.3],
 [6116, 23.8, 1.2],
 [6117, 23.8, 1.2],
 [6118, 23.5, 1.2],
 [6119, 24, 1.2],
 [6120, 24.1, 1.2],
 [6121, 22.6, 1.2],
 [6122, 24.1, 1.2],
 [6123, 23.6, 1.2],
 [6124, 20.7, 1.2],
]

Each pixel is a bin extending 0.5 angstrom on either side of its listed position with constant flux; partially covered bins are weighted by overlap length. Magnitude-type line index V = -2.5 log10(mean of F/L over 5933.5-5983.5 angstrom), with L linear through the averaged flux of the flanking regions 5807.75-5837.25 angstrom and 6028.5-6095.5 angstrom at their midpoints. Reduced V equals 0.05 mag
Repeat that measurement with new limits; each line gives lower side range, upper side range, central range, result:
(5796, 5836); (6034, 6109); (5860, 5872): 0.07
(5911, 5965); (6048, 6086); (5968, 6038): 0.06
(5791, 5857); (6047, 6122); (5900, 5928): 0.08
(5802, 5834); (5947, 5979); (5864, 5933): 0.09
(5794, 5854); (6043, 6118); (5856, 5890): 0.09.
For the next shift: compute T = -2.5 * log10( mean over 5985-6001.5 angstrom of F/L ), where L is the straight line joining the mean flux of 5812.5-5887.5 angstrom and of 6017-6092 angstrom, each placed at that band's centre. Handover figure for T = 0.05 mag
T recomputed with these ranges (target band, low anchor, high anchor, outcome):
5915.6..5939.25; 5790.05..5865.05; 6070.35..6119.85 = 0.03 mag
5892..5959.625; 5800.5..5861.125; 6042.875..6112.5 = 0.07 mag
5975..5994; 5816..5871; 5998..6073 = 0.05 mag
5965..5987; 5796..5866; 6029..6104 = 0.06 mag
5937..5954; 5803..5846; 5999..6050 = 0.01 mag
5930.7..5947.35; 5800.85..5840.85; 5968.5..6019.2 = -0.03 mag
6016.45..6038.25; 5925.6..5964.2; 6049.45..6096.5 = 0.06 mag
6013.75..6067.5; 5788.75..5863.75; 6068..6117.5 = 0.01 mag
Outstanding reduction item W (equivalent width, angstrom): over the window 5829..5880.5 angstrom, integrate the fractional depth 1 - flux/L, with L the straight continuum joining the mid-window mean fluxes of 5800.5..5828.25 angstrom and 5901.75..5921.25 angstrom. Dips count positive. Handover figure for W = 0.7 angstrom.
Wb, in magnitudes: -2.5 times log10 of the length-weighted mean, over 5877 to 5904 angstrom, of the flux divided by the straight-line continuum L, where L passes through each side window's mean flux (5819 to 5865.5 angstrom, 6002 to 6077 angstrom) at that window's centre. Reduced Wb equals 0.18 mag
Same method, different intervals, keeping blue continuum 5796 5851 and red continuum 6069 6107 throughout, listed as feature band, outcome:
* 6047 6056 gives -0.048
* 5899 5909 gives 0.118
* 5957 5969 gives 0.049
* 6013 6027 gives 0.050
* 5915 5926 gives 0.092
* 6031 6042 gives 0.035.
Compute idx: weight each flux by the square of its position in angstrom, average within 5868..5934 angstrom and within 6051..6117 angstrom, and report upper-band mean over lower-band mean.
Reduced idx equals 1.2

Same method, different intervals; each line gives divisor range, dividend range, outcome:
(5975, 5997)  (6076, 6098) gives 1.11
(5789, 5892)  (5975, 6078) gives 1.06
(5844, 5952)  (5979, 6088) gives 1.10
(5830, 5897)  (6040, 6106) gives 1.15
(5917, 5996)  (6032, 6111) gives 1.08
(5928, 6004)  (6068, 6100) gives 1.09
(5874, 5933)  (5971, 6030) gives 1.09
